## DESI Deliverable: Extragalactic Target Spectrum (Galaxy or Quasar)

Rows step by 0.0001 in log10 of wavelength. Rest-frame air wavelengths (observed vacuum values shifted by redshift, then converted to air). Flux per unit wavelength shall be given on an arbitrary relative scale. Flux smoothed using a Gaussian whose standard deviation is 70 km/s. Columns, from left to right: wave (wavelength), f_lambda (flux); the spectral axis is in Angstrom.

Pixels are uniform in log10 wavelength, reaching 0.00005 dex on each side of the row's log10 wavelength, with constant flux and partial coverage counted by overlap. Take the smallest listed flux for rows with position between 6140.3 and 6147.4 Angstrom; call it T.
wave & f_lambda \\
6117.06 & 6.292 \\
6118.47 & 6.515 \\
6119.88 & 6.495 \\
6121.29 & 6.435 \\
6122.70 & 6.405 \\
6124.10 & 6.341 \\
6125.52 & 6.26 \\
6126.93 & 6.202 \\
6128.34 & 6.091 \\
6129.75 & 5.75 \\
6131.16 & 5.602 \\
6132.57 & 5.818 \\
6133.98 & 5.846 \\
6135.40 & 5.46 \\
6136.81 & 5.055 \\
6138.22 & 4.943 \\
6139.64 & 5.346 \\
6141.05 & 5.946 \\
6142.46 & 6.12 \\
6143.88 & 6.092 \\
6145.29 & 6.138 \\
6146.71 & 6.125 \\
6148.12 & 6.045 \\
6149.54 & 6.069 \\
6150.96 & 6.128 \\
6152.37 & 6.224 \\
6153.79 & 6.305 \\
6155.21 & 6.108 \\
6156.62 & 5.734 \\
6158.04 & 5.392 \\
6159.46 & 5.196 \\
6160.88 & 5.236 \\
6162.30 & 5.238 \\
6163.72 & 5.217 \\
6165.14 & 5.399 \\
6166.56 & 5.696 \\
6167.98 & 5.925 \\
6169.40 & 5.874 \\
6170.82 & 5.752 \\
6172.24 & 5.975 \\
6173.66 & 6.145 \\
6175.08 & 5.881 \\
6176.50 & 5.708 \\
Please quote 5.946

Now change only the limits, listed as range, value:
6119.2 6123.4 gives 6.405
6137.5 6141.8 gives 4.943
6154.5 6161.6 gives 5.196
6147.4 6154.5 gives 6.045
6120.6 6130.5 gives 5.75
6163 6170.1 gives 5.217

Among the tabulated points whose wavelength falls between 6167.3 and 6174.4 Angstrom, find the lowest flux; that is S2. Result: 5.752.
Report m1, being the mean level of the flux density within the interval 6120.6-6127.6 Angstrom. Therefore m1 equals 6.33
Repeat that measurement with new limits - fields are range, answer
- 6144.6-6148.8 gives 6.1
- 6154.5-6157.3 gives 5.94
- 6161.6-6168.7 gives 5.49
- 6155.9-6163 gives 5.36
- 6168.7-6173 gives 5.87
